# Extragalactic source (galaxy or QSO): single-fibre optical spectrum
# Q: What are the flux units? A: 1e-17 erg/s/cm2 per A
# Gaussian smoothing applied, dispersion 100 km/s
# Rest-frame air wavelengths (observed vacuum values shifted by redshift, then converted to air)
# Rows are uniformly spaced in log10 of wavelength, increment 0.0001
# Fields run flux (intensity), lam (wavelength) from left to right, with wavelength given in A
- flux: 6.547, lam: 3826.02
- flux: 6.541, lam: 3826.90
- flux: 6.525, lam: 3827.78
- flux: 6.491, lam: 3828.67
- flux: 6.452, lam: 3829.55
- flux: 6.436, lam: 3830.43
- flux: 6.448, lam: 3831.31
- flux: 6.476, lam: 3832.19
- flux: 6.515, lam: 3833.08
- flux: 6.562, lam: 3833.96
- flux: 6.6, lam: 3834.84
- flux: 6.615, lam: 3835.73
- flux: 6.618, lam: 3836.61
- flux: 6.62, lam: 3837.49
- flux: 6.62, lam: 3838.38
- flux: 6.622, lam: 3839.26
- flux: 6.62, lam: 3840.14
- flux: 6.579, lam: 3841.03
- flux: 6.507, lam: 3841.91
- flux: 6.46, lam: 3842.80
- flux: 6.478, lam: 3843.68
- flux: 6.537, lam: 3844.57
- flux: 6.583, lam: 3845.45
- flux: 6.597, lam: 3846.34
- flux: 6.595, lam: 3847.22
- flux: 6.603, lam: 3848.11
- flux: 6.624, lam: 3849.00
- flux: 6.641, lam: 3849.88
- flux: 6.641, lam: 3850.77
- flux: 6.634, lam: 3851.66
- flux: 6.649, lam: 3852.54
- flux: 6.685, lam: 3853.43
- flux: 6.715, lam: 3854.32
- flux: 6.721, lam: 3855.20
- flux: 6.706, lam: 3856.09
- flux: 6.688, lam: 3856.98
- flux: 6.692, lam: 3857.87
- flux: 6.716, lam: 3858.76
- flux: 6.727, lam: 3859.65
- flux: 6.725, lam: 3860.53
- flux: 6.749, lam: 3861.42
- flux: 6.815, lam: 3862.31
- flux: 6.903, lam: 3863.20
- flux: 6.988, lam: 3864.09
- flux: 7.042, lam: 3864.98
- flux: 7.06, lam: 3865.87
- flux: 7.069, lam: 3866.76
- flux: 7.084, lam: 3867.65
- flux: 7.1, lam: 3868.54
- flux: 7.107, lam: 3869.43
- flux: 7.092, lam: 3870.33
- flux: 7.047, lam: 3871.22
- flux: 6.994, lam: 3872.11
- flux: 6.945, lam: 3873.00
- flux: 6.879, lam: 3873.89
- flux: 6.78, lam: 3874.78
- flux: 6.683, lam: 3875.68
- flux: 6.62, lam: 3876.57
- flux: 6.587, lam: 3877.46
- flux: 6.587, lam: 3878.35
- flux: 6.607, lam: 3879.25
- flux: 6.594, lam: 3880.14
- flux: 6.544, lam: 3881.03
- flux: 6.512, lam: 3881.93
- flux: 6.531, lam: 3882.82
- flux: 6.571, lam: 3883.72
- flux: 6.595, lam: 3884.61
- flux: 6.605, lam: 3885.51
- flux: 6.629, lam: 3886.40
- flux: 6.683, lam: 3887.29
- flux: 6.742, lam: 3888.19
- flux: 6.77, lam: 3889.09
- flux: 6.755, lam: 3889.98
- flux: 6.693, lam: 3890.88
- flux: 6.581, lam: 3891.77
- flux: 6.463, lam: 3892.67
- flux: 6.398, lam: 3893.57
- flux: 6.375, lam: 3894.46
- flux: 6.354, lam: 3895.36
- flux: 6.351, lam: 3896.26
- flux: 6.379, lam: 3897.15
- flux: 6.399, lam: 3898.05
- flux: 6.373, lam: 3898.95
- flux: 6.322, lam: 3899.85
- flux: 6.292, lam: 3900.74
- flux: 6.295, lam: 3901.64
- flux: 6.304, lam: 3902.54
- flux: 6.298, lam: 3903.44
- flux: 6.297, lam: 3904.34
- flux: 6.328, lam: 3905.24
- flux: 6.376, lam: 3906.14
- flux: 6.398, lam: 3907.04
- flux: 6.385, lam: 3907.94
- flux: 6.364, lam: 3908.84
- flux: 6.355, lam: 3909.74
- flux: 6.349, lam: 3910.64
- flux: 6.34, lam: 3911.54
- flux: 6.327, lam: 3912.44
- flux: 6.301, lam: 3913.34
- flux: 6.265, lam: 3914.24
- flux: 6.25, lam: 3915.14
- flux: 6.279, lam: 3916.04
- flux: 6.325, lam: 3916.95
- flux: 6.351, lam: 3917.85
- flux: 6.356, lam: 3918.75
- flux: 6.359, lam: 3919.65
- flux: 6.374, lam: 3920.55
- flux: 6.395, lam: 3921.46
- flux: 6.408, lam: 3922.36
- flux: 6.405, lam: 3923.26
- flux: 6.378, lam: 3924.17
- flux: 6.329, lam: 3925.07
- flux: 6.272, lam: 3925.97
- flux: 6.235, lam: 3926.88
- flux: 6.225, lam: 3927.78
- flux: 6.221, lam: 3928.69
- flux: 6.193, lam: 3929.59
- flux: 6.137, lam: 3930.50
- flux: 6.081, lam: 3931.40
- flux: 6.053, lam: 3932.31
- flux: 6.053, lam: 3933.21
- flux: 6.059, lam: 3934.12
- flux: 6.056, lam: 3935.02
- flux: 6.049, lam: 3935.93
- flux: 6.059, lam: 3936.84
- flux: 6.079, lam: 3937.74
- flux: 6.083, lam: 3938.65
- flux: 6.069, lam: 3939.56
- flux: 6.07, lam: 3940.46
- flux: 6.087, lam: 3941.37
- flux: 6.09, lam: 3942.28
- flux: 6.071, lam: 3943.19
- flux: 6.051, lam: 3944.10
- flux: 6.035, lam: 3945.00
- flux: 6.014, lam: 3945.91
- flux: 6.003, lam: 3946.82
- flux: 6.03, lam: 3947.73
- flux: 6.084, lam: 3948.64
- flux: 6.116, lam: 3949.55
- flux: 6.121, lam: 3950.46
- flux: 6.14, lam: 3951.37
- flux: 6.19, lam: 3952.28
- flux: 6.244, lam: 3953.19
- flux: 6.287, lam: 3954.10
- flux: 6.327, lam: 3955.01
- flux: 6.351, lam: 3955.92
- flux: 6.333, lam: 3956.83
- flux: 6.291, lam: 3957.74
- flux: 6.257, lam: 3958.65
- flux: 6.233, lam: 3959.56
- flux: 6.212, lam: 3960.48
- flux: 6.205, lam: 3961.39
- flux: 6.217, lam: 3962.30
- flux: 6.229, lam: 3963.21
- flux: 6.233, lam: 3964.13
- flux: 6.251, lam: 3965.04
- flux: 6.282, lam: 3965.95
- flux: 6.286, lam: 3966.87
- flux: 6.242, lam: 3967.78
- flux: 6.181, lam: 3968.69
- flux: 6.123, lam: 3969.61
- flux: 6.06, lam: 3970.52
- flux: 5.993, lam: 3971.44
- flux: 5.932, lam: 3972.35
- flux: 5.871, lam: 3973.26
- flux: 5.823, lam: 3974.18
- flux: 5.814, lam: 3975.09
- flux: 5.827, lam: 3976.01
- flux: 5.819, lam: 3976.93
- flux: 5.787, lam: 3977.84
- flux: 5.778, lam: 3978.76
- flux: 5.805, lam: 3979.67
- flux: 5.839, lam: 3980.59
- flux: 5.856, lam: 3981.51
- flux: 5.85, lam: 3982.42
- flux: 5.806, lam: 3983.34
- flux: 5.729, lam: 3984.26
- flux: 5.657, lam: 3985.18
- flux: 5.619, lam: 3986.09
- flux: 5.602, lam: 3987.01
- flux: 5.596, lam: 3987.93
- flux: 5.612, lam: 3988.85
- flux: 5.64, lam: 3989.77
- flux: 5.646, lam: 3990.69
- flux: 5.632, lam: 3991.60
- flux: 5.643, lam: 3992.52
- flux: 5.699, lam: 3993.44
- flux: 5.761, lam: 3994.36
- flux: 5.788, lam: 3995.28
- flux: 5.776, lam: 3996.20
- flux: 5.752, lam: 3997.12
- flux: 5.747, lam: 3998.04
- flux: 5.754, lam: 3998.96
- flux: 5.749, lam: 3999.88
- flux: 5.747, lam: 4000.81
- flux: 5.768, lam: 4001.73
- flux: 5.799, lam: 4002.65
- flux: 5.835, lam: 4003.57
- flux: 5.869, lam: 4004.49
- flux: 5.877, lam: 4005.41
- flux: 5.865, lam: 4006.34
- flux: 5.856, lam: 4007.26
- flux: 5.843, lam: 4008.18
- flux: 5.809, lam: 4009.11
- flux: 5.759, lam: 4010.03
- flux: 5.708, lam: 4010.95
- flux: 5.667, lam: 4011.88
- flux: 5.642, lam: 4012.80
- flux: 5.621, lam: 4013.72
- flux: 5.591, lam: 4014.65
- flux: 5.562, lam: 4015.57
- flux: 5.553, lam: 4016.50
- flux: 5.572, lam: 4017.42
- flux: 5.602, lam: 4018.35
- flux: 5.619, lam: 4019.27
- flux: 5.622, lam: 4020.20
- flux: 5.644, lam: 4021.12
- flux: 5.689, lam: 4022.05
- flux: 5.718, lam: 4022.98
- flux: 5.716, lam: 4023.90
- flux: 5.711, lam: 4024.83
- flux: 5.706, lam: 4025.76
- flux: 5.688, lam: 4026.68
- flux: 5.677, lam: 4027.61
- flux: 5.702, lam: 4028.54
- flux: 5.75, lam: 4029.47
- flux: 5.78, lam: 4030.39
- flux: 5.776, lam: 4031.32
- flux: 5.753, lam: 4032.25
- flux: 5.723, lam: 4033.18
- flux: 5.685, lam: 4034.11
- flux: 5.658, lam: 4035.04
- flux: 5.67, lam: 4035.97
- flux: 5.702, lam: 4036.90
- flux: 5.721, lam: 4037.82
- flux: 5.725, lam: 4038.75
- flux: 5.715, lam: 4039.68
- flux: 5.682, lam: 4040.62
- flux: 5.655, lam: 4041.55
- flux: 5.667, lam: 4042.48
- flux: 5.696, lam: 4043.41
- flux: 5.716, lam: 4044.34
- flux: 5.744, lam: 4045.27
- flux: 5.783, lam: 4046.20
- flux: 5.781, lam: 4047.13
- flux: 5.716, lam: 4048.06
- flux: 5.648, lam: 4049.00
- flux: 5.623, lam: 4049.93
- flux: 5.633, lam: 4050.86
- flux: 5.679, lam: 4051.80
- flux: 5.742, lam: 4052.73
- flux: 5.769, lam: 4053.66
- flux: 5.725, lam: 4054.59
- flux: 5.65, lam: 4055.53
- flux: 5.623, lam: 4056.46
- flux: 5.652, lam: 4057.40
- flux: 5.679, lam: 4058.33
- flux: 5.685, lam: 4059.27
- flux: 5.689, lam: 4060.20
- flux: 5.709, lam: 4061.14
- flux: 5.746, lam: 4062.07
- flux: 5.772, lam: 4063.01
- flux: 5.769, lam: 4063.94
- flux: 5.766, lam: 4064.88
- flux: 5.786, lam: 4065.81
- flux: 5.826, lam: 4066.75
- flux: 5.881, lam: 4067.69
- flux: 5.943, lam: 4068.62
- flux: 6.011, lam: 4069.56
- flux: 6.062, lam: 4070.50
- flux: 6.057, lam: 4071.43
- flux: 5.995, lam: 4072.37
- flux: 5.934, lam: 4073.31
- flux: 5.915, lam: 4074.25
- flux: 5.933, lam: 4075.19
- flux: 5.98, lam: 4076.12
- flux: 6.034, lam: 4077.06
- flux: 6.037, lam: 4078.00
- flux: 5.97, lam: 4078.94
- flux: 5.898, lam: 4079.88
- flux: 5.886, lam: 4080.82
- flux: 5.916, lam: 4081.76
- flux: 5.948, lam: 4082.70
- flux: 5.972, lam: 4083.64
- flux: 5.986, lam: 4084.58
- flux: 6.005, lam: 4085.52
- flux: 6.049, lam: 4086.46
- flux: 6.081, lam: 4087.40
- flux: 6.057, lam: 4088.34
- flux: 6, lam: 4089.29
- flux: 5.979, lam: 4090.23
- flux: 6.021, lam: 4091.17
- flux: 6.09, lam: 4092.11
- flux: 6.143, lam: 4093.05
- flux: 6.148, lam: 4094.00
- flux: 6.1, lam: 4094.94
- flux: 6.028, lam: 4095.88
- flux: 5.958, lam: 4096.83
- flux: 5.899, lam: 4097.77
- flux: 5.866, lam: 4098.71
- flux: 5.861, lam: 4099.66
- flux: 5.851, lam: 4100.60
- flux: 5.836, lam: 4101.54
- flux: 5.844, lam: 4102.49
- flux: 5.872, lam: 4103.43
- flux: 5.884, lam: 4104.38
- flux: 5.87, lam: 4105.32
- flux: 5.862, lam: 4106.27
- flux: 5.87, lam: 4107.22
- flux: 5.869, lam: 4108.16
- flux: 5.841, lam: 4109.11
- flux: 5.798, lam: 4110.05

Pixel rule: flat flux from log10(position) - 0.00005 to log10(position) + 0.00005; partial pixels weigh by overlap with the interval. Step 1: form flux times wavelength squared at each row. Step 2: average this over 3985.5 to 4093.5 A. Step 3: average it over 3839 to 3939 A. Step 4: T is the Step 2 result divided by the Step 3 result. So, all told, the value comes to 1.0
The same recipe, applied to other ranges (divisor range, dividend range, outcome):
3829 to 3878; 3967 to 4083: 0.94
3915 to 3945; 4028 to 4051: 0.97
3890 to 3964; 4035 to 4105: 1.01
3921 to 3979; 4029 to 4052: 0.97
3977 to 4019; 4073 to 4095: 1.09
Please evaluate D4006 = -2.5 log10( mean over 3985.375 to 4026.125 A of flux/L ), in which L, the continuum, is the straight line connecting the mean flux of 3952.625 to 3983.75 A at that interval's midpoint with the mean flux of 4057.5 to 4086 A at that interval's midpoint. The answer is 0.06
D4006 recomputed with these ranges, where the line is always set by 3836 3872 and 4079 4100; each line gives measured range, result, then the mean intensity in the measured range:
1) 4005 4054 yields 0.09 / 5.7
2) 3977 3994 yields 0.11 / 5.72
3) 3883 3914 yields 0.03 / 6.44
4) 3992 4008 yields 0.09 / 5.78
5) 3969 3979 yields 0.08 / 5.9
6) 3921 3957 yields 0.05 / 6.16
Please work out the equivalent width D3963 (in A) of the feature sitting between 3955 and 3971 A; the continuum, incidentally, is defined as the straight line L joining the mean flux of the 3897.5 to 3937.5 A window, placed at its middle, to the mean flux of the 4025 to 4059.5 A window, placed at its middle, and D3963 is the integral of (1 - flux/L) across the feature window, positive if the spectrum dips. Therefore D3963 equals -0.4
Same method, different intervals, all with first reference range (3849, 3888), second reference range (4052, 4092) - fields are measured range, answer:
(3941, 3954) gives 0.7 A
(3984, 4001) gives 1.5 A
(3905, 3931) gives 0.9 A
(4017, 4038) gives 1.3 A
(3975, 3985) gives 0.8 A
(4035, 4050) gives 0.8 A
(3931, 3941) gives 0.6 A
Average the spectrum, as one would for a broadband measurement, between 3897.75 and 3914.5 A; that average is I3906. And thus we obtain 6.34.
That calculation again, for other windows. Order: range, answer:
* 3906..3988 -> 6.13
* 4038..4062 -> 5.7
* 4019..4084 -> 5.77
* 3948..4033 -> 5.87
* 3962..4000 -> 5.86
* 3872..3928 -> 6.46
